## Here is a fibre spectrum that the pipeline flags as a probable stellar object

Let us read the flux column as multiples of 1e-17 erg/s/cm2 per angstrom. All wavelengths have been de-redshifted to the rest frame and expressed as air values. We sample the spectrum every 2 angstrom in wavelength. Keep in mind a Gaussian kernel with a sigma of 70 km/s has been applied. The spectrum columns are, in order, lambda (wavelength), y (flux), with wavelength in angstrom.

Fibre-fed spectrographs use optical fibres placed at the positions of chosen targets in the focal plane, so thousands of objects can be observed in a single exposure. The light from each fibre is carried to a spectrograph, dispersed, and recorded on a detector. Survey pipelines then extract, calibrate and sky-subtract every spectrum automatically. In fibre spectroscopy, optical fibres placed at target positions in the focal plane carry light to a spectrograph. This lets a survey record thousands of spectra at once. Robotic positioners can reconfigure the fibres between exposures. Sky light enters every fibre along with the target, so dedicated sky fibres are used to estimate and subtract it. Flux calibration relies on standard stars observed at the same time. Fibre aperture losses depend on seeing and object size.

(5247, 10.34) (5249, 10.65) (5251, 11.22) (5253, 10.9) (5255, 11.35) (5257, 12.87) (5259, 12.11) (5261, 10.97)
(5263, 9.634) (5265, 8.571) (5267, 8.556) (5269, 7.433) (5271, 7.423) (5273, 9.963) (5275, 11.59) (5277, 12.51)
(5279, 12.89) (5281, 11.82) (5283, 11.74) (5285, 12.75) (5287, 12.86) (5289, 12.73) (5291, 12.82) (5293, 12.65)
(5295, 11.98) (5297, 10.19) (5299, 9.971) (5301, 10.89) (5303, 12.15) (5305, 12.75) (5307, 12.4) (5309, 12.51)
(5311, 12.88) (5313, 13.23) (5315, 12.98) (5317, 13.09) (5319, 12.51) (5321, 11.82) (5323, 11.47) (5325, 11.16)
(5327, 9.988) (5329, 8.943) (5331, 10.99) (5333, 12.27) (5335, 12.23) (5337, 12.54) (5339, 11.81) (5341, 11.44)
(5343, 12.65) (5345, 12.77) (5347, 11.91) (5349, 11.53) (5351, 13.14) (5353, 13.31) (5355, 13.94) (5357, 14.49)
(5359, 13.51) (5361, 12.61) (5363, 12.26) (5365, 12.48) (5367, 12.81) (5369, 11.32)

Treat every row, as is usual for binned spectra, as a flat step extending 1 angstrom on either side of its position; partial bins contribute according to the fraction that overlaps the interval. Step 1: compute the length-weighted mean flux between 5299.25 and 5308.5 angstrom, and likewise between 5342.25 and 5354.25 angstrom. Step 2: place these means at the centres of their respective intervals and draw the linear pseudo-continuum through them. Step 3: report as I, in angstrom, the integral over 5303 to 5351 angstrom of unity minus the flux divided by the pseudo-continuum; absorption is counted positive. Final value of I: 0.9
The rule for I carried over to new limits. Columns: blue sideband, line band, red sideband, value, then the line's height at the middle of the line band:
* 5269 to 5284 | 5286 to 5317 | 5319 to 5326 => -2.6 angstrom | 11.3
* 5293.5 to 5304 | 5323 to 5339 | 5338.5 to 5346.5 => 0.9 angstrom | 11.9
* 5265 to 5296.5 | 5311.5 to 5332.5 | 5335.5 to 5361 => 0.8 angstrom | 12.1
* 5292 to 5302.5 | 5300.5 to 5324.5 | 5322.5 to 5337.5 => -2.6 angstrom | 11.2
